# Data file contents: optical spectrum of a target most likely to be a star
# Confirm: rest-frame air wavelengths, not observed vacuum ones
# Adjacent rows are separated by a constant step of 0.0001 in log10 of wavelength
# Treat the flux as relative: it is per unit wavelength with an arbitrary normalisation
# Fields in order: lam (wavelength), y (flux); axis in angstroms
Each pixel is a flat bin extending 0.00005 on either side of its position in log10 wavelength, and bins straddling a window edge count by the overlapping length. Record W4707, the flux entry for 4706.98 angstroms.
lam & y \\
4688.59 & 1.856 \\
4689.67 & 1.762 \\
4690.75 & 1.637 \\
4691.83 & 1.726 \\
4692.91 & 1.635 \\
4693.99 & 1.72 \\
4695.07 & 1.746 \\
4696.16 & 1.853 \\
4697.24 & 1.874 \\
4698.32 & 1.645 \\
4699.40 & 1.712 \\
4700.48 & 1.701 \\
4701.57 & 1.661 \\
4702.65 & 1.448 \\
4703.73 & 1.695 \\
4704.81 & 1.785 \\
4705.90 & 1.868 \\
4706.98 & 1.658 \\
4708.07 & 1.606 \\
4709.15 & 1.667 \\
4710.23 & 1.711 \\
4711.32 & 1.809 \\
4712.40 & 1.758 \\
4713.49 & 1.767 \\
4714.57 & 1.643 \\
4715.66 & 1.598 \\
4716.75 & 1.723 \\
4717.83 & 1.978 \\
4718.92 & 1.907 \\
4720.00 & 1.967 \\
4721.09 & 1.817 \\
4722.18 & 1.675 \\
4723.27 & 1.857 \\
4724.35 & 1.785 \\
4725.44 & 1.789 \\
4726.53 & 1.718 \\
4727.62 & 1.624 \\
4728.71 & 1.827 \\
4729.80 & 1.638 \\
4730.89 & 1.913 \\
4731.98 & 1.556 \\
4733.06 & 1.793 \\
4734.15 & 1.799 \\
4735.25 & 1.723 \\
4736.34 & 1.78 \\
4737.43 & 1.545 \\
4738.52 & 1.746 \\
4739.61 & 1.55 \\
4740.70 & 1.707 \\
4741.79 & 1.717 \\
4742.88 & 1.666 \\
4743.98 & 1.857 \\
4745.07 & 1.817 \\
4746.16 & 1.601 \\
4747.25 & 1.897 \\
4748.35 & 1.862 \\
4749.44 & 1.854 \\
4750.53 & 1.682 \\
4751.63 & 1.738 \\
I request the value 1.658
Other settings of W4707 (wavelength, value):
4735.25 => 1.723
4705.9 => 1.868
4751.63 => 1.738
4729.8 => 1.638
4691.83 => 1.726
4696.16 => 1.853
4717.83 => 1.978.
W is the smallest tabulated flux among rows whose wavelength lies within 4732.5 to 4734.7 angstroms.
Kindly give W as 1.793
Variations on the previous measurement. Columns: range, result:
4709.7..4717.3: 1.598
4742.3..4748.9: 1.601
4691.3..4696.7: 1.635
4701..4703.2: 1.448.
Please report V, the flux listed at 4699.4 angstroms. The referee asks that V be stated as 1.712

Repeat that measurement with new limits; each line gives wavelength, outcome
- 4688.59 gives 1.856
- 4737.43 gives 1.545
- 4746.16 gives 1.601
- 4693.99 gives 1.72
